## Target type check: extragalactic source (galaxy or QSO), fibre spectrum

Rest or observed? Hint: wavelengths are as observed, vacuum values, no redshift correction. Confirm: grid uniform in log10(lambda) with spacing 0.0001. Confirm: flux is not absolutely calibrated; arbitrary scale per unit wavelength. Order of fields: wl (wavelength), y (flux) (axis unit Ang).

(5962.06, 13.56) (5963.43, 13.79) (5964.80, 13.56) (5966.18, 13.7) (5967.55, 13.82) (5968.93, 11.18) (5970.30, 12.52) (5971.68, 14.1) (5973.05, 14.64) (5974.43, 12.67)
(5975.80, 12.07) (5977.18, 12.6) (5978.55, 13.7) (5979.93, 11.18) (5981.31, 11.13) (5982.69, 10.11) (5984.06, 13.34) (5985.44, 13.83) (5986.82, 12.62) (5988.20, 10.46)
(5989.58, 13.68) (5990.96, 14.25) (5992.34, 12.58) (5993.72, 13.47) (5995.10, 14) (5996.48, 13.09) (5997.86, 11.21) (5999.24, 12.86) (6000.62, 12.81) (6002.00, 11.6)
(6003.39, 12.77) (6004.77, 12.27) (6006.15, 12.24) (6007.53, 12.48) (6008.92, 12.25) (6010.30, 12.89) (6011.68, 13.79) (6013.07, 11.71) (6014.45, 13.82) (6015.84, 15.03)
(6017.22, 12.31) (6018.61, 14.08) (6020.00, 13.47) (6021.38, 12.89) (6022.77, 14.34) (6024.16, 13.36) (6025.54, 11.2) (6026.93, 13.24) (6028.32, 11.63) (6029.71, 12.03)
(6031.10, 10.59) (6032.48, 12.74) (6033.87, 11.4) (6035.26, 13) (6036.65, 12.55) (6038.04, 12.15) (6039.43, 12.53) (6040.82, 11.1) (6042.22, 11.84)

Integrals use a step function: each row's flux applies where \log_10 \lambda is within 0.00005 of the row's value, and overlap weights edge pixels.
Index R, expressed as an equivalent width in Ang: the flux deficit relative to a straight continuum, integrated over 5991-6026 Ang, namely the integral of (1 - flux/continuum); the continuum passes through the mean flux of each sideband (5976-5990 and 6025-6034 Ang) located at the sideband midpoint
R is -2.6 Ang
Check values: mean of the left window 12.2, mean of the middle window 12.9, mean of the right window 11.9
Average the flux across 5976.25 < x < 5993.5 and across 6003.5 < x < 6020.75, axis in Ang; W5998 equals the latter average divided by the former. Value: 1.04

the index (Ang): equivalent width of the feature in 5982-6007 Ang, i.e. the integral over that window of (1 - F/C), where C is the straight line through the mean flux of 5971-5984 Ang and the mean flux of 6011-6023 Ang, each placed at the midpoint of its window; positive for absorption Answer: 0.6 Ang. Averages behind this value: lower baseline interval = 12.5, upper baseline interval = 13.5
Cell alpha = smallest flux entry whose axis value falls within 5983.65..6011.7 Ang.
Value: 10.46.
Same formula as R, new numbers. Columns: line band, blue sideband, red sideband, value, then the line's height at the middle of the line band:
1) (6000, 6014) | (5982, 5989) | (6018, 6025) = 0.5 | 13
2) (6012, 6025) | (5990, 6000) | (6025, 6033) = -1.2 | 12.3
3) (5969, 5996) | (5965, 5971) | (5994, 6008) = -0.1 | 12.7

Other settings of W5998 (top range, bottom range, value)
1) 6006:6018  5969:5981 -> 1.02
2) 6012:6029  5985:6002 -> 1.02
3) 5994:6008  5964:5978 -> 0.96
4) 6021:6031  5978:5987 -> 1.02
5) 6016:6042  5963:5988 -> 0.98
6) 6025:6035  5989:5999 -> 0.90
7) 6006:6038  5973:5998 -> 1.01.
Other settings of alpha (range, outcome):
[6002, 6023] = 11.6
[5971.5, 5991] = 10.11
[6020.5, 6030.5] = 11.2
